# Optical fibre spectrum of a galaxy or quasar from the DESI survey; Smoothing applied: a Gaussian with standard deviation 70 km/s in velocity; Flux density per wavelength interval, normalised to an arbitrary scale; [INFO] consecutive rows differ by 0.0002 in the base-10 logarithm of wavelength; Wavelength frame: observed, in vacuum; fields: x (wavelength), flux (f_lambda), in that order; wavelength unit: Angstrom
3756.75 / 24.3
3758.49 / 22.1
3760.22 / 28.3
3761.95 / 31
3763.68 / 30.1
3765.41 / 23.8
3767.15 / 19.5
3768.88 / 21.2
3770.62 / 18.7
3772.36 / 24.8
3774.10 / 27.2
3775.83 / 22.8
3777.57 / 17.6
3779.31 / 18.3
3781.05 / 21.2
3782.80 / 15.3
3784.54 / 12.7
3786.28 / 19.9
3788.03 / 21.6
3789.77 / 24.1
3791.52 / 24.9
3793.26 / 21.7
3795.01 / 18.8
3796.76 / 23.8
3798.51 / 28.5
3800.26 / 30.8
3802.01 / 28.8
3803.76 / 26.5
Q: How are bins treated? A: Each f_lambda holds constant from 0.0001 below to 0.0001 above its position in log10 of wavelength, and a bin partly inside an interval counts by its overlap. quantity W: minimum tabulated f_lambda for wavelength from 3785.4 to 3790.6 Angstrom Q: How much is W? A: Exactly 19.9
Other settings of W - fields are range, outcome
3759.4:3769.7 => 19.5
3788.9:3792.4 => 24.1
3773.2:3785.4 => 12.7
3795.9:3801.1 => 23.8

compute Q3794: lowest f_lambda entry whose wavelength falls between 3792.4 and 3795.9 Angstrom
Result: 18.8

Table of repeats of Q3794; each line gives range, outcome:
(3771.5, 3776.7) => 22.8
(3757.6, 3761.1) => 22.1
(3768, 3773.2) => 18.7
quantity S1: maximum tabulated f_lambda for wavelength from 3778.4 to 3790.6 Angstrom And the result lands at 24.1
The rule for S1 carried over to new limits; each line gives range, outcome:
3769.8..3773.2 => 24.8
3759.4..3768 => 31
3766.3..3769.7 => 21.2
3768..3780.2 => 27.2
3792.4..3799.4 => 28.5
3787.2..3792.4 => 24.9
